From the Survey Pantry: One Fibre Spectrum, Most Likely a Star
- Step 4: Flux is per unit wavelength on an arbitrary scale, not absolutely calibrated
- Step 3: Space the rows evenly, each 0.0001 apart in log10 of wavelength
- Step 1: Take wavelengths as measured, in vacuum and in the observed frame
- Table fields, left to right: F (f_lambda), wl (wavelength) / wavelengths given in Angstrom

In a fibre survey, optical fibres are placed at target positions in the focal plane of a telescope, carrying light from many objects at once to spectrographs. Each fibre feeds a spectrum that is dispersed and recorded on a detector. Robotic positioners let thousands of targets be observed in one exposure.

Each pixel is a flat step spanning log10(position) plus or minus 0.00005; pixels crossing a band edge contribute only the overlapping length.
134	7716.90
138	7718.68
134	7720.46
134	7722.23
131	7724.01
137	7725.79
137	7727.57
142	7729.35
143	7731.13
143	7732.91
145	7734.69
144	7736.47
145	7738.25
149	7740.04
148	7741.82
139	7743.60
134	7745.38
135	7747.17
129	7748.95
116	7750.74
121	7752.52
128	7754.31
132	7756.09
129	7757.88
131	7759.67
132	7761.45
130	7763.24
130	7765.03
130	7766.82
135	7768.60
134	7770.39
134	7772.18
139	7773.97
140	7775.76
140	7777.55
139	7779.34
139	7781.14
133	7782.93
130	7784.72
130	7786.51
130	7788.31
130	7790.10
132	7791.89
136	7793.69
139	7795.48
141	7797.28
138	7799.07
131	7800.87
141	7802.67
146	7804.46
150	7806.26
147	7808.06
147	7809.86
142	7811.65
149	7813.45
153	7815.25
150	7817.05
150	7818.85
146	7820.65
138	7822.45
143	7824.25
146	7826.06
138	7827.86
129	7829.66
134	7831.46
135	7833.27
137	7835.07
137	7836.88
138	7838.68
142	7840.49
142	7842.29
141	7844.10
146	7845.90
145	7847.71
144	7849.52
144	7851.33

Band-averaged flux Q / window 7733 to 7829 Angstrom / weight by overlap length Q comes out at 138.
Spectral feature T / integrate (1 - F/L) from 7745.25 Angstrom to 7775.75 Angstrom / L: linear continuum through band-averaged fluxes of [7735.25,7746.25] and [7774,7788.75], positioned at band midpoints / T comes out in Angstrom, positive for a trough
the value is 1.9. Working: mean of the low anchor 143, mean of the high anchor 135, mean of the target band 131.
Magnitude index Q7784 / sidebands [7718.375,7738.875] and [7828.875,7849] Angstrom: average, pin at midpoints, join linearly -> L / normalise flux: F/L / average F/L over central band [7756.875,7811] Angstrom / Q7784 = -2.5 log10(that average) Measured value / 0.02 mag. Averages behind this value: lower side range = 139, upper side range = 139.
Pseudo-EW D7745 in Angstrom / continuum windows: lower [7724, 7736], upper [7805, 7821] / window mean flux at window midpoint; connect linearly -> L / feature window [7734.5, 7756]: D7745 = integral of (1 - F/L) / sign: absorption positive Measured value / 0.9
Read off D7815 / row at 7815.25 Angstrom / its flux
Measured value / 153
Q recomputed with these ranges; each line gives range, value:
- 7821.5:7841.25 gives 138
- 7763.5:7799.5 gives 135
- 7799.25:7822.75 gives 145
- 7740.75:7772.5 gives 132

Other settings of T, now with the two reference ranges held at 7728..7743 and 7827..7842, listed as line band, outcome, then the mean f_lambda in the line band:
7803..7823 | -1.3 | 147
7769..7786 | 0.6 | 136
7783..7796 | 0.7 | 132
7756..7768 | 1.0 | 131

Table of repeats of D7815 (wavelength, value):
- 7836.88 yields 137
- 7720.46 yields 134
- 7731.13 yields 143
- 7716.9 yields 134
